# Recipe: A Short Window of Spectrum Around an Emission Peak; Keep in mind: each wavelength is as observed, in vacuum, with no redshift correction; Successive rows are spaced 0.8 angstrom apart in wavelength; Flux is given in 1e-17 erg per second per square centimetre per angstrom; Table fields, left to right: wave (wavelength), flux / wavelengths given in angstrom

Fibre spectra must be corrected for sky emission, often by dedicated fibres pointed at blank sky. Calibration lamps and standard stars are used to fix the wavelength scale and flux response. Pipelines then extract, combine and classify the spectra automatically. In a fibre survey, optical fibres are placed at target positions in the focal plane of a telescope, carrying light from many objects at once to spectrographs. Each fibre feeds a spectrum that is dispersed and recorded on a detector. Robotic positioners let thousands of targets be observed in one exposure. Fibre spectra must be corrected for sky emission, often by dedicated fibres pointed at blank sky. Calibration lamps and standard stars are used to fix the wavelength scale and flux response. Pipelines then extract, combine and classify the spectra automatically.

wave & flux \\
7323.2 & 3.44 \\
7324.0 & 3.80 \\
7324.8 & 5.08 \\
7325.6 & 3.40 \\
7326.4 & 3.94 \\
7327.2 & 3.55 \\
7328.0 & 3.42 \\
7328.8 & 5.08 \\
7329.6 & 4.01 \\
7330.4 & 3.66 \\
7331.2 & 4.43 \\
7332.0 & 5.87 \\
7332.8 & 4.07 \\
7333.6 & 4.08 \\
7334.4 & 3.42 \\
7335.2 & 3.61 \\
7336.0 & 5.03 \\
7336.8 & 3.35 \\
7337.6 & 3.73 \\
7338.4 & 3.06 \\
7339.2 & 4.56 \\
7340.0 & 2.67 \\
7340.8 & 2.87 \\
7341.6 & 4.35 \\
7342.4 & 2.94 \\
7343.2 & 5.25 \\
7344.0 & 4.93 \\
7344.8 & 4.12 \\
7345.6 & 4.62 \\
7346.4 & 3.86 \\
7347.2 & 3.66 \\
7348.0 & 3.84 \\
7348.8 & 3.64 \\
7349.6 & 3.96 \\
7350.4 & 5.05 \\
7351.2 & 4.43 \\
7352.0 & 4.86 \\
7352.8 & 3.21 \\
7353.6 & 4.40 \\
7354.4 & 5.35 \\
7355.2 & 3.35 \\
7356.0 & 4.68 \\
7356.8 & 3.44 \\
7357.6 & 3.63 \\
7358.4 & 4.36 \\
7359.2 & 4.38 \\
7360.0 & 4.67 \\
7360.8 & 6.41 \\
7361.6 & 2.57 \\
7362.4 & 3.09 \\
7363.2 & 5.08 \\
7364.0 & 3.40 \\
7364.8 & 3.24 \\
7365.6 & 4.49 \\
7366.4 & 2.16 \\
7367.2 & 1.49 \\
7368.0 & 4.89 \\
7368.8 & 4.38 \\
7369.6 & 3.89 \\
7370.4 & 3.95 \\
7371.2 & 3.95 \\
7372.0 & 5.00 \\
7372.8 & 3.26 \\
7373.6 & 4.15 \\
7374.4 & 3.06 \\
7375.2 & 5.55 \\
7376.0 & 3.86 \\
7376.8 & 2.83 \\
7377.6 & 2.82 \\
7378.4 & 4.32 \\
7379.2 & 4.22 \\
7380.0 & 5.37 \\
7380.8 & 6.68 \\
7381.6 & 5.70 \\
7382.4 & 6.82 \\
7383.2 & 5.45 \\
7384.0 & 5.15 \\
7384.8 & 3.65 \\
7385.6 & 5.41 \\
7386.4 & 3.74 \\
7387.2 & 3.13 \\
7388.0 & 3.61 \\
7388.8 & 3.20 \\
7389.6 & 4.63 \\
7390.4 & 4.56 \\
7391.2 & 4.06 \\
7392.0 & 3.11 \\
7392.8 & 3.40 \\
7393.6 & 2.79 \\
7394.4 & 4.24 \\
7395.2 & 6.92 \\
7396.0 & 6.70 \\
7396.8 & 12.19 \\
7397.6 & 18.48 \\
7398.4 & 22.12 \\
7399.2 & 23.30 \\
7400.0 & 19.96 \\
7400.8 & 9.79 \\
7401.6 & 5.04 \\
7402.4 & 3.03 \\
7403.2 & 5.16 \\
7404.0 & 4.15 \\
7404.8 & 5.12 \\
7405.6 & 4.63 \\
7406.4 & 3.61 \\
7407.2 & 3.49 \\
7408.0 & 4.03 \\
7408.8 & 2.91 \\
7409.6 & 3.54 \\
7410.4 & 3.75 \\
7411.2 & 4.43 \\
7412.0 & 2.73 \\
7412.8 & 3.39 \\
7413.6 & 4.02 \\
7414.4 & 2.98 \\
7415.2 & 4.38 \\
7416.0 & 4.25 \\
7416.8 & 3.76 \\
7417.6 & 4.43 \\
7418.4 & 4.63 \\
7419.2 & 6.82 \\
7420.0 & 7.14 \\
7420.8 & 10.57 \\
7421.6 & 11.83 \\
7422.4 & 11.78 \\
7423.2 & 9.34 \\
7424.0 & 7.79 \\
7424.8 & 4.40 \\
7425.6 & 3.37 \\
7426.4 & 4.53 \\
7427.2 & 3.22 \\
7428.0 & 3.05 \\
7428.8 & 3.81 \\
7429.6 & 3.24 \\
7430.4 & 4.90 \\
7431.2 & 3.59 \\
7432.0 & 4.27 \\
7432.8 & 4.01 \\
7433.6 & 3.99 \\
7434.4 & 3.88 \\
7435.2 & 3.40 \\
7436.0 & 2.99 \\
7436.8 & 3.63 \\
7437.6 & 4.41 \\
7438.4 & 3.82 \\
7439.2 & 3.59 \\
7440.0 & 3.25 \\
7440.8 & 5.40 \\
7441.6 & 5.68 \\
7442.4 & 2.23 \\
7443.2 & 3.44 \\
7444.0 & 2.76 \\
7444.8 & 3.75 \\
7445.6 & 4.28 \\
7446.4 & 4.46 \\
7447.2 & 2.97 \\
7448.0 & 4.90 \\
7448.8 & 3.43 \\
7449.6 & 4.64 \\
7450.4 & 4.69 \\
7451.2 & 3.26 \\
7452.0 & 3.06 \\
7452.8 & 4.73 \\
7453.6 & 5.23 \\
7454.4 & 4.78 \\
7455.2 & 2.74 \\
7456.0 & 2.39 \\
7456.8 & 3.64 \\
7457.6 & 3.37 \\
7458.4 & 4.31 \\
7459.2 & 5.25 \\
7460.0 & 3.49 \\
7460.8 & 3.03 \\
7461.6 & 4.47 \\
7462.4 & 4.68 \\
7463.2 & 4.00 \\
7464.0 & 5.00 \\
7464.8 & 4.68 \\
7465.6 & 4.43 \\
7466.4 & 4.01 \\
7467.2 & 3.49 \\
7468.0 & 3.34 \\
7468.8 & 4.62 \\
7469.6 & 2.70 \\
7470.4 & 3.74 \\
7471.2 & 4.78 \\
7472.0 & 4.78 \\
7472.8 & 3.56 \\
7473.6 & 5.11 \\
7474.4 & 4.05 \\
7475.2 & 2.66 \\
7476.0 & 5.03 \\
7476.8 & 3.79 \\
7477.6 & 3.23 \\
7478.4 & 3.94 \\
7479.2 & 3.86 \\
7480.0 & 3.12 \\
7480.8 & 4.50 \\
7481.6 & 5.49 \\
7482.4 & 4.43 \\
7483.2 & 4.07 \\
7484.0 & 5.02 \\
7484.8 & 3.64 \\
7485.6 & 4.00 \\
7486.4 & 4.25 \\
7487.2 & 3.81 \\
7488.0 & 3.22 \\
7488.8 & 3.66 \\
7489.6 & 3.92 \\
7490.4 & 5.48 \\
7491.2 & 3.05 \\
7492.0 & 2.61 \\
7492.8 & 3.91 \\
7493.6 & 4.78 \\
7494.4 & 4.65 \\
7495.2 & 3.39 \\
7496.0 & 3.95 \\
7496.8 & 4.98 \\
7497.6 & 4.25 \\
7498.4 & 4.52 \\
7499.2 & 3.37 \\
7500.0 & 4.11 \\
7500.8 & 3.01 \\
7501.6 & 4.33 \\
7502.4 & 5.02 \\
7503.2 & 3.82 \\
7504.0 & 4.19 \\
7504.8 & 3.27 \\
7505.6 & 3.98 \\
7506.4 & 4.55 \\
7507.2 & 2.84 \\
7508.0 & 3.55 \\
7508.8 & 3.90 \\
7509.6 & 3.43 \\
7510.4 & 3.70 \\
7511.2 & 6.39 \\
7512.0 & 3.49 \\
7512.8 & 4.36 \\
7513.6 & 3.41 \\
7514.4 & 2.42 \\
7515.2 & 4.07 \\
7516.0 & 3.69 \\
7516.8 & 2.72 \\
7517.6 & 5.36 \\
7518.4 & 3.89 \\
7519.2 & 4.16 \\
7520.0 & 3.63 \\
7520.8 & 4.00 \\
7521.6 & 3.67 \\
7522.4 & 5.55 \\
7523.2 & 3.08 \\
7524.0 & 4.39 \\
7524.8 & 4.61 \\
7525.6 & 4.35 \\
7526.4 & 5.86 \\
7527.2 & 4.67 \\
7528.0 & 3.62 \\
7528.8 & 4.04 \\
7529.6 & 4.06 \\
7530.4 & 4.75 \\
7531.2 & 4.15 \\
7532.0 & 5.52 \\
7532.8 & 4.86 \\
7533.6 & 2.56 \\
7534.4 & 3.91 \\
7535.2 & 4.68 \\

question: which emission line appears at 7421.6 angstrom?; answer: [N II] 6583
